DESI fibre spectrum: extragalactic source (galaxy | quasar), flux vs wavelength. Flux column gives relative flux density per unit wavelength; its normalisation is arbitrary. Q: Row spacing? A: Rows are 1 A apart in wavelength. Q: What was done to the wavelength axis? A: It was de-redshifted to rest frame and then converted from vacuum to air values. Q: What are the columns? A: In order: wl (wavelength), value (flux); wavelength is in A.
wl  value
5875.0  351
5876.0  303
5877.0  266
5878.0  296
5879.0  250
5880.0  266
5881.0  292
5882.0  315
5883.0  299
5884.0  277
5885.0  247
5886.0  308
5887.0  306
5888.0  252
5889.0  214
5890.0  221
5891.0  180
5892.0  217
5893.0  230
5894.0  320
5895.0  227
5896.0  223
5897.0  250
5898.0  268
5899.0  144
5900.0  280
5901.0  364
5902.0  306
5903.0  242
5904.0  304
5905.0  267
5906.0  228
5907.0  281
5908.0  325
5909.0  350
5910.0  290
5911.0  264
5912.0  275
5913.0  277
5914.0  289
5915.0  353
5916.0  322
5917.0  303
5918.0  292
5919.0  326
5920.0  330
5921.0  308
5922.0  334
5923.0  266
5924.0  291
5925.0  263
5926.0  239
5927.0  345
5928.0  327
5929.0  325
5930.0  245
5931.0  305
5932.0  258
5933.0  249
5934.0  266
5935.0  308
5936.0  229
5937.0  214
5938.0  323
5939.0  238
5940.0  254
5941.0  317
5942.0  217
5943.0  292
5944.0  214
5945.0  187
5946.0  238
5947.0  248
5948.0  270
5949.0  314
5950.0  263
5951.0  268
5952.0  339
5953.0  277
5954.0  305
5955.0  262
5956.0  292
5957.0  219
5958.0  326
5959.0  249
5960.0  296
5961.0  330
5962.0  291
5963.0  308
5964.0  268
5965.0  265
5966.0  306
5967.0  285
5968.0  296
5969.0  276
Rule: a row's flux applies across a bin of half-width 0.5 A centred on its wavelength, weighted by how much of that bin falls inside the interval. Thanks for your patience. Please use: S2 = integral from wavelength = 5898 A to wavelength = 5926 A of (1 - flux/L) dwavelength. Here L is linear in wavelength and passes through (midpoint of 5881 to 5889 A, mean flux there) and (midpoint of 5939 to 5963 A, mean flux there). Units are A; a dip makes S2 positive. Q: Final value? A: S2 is -1.22 A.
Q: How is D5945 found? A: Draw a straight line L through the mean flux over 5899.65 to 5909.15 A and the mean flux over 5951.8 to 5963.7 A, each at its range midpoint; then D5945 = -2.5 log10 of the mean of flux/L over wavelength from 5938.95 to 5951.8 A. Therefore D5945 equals 0.13 mag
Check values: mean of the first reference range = 293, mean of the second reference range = 290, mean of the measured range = 258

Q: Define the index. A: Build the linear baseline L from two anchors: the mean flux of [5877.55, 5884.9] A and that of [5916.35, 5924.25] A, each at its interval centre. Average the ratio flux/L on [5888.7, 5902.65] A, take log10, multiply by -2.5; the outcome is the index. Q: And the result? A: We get 0.18 mag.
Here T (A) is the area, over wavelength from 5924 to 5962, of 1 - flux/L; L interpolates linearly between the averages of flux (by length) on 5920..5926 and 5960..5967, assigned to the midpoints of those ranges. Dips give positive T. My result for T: 2.4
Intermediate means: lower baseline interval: 291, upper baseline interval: 294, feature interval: 274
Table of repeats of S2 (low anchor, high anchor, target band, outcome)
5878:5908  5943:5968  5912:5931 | -2.3 A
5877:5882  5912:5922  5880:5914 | 2.9 A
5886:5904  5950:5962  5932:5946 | 1.2 A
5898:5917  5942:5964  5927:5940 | 0.2 A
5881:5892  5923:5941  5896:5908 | 0.0 A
